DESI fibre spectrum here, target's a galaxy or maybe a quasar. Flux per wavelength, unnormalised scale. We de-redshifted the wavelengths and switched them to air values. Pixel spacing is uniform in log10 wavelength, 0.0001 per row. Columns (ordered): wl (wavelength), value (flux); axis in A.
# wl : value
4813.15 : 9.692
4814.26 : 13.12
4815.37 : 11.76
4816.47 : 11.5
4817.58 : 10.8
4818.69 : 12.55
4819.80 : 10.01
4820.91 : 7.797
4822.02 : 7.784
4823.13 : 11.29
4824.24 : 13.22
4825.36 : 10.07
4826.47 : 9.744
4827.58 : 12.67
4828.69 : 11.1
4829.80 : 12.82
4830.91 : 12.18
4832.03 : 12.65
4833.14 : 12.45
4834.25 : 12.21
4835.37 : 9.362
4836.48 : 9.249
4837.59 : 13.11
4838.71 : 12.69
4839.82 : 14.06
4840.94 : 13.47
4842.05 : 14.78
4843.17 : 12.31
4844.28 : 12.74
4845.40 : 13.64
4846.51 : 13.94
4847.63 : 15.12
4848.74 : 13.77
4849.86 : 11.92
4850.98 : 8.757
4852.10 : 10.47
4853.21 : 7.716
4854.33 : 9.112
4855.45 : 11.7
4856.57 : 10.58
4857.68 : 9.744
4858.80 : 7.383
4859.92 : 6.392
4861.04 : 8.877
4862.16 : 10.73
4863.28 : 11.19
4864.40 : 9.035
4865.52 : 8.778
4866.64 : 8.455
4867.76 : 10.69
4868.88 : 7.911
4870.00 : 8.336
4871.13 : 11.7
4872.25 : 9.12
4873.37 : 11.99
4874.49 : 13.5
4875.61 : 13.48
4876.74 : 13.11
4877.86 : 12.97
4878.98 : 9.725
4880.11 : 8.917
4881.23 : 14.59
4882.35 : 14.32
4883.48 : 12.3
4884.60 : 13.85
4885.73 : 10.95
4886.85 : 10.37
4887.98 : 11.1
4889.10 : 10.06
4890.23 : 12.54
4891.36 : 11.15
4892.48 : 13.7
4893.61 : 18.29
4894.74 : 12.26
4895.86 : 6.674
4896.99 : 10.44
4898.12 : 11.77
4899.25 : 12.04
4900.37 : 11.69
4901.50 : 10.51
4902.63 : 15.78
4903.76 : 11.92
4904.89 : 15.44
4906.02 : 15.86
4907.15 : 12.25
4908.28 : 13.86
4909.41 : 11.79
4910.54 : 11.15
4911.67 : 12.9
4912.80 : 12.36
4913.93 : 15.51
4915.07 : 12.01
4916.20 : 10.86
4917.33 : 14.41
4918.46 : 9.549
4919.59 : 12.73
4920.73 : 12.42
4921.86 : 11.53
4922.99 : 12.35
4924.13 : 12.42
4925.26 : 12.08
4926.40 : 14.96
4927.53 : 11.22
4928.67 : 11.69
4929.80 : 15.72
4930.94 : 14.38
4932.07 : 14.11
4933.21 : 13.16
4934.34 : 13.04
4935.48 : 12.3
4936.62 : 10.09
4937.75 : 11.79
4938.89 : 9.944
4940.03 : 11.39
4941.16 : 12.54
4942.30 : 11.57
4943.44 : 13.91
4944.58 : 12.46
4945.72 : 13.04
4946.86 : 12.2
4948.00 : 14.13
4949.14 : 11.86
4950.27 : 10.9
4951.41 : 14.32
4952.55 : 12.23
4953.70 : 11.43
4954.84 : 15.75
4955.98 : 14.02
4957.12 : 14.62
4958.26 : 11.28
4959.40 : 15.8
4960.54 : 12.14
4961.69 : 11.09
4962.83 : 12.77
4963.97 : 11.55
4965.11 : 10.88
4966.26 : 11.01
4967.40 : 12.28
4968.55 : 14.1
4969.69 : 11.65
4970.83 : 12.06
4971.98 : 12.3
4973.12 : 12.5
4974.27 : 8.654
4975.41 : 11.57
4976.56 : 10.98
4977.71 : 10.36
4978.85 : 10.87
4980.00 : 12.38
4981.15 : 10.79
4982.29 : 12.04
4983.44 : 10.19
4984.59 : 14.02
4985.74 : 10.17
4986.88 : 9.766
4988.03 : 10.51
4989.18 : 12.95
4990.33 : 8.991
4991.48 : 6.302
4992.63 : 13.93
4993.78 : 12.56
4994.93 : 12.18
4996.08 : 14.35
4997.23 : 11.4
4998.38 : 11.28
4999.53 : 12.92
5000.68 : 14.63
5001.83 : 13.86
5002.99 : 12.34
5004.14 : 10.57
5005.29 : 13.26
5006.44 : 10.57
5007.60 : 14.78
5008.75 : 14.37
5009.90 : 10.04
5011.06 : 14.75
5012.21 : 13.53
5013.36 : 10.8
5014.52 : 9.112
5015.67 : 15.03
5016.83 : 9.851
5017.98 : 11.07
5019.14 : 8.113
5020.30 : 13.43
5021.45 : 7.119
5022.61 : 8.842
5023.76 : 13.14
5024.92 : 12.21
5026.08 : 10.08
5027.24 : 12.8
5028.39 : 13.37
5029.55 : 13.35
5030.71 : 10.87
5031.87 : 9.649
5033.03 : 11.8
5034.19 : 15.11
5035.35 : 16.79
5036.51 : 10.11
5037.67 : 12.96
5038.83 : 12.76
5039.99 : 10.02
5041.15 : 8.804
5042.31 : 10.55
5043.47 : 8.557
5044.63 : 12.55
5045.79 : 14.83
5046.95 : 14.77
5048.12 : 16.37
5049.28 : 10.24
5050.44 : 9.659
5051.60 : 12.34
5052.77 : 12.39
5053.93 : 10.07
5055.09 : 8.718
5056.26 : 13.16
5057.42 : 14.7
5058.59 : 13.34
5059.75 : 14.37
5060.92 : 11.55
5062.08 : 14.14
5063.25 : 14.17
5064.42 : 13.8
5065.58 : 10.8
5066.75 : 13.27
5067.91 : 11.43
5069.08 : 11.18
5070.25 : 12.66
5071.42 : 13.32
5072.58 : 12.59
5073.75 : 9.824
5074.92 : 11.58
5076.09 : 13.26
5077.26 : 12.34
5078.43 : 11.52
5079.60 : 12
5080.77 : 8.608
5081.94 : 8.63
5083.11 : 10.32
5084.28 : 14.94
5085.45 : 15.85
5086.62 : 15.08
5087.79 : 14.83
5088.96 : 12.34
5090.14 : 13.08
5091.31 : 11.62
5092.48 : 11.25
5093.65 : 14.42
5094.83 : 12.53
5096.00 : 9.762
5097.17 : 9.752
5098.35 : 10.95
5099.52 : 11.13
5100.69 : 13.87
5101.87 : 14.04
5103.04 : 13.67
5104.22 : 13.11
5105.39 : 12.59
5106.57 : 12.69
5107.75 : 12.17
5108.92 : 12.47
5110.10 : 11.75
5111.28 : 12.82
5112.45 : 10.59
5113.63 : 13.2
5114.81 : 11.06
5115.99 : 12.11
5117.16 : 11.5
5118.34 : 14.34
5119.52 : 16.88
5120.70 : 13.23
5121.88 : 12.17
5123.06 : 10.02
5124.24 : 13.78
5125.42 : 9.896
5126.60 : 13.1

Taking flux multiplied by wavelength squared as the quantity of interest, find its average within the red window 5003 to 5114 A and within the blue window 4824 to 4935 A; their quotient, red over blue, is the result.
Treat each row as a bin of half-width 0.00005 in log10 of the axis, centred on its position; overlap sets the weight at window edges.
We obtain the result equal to 1.1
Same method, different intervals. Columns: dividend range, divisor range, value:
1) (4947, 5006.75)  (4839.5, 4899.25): 1.11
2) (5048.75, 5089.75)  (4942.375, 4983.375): 1.05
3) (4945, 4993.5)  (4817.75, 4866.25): 1.13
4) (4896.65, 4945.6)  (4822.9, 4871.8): 1.17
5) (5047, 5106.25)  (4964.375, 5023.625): 1.10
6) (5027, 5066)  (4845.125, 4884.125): 1.22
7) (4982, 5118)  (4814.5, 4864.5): 1.17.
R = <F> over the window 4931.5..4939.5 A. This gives 12.1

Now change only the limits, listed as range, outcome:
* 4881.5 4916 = 12.5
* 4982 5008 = 11.9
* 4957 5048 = 11.9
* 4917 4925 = 12.1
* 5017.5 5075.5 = 12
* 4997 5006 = 12.6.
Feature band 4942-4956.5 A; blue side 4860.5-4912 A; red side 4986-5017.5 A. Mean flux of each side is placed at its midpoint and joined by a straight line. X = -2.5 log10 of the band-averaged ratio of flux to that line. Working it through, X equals -0.093 mag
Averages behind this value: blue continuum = 11.7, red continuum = 12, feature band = 12.9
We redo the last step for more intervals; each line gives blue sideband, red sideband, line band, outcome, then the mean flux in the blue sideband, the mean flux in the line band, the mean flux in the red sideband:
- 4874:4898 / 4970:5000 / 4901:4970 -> -0.083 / 12.1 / 12.7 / 11.4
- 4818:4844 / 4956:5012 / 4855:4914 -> 0.024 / 11.6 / 11.5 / 12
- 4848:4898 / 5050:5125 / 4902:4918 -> -0.187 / 10.9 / 13.3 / 12.4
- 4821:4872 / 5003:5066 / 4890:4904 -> -0.088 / 11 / 12.2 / 12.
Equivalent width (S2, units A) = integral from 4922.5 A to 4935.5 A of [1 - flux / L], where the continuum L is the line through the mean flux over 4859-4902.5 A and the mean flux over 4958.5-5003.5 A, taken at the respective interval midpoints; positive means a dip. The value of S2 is -1.9 A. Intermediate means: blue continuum 11.2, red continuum 11.8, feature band 13.2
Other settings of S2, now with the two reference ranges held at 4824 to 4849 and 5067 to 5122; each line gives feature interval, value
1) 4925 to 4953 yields -0.4 A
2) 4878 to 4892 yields 0.8 A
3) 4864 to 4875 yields 2.2 A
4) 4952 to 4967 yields -0.3 A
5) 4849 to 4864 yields 3.4 A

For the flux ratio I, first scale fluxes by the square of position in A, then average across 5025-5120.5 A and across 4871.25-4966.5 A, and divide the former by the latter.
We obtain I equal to 1.1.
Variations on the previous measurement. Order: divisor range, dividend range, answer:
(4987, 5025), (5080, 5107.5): 1.09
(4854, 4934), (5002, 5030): 1.05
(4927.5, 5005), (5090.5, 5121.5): 1.08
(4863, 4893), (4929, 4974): 1.15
